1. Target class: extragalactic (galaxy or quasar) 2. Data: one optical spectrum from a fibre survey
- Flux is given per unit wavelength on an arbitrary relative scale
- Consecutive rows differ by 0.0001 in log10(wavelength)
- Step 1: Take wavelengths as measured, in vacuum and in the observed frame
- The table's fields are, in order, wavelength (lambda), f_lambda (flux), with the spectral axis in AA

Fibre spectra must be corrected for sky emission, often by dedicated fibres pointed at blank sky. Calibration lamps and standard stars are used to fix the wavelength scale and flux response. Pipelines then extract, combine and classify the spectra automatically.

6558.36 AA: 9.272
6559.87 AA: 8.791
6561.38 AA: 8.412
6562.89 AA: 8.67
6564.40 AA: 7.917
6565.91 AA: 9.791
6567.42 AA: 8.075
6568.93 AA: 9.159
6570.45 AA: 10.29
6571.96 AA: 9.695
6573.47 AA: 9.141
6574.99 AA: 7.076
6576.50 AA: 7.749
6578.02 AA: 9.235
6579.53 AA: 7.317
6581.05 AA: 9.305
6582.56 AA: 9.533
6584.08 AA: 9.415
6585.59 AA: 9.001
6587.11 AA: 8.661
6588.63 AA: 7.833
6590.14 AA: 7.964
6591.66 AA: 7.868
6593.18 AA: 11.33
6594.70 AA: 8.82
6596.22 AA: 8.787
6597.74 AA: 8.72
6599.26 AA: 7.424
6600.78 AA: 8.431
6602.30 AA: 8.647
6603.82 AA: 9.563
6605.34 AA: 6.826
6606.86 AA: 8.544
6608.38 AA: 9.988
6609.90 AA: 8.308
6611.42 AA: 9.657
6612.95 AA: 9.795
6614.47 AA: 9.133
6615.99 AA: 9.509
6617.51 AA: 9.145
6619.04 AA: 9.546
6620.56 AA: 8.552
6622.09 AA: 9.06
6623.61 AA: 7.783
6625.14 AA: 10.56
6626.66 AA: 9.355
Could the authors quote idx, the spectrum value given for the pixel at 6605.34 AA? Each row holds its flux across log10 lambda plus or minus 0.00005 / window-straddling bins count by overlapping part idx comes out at 6.826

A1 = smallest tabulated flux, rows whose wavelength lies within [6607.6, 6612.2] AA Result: 8.308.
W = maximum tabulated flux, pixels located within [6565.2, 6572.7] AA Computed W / 10.29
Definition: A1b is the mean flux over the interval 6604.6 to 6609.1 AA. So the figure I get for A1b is 8.45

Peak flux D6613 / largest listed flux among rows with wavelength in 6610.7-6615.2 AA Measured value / 9.795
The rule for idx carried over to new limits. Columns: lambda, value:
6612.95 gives 9.795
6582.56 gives 9.533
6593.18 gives 11.33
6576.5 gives 7.749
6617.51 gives 9.145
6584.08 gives 9.415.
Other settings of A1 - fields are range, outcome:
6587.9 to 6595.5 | 7.833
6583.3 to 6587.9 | 8.661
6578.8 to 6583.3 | 7.317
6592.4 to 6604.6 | 7.424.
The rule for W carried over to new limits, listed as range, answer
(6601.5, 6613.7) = 9.988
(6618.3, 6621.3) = 9.546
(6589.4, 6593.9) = 11.33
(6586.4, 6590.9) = 8.661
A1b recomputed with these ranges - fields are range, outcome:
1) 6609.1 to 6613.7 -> 9.25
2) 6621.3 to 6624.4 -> 8.42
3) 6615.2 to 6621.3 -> 9.2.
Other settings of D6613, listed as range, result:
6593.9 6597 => 8.82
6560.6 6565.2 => 8.67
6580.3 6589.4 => 9.533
